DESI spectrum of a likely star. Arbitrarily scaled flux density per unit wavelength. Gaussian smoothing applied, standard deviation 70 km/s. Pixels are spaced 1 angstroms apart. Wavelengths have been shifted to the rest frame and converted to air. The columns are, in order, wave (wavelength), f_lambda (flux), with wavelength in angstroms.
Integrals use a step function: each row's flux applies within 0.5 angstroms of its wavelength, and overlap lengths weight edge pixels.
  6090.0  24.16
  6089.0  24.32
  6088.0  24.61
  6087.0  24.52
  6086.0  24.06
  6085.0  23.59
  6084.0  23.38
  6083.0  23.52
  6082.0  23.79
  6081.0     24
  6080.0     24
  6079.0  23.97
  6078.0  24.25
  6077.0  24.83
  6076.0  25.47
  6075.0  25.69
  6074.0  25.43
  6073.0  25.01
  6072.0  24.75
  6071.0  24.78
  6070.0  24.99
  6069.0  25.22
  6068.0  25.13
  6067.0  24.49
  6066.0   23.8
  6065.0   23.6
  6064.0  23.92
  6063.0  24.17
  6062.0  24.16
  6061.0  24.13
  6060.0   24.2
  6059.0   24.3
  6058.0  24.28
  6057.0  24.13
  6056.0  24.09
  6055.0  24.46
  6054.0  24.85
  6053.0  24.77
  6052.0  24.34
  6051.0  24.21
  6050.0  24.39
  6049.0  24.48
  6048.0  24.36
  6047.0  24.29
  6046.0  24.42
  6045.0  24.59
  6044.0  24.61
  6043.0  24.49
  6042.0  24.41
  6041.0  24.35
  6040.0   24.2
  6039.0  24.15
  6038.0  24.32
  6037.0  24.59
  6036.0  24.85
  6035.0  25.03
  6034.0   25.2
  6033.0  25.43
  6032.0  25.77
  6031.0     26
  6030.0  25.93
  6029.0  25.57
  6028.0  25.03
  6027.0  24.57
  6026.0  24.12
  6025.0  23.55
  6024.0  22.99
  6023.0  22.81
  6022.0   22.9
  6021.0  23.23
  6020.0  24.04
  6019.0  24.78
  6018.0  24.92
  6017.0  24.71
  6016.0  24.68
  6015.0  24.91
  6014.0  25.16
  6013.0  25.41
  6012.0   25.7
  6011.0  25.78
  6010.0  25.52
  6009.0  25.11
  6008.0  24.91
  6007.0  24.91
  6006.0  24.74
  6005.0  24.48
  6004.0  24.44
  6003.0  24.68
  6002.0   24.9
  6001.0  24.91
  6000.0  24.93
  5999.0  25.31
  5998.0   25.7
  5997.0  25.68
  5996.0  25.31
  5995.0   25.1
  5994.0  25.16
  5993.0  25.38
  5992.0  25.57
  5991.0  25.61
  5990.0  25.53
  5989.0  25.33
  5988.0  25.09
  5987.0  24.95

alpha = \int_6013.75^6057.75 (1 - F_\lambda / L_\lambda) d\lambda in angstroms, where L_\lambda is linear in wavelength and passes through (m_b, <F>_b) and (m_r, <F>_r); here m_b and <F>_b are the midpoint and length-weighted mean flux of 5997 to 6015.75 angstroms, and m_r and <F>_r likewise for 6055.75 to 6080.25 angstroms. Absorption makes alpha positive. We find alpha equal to 0.5 angstroms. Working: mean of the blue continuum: 25.1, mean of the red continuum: 24.5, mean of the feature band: 24.5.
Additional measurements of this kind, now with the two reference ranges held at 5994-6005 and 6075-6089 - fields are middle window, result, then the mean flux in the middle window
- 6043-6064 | 0.13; 24.4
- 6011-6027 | 0.36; 24.3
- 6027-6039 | -0.22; 25.2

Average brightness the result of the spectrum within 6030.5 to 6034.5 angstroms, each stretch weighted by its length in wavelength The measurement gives 25.6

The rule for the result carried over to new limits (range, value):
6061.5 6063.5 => 24.2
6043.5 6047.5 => 24.5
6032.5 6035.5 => 25.2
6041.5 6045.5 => 24.5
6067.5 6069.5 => 25.2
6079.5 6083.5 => 23.8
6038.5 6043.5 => 24.3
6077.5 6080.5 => 24.1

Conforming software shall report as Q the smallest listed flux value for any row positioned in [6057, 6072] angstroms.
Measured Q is 23.6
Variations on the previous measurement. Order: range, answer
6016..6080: 22.81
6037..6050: 24.15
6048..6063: 24.09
